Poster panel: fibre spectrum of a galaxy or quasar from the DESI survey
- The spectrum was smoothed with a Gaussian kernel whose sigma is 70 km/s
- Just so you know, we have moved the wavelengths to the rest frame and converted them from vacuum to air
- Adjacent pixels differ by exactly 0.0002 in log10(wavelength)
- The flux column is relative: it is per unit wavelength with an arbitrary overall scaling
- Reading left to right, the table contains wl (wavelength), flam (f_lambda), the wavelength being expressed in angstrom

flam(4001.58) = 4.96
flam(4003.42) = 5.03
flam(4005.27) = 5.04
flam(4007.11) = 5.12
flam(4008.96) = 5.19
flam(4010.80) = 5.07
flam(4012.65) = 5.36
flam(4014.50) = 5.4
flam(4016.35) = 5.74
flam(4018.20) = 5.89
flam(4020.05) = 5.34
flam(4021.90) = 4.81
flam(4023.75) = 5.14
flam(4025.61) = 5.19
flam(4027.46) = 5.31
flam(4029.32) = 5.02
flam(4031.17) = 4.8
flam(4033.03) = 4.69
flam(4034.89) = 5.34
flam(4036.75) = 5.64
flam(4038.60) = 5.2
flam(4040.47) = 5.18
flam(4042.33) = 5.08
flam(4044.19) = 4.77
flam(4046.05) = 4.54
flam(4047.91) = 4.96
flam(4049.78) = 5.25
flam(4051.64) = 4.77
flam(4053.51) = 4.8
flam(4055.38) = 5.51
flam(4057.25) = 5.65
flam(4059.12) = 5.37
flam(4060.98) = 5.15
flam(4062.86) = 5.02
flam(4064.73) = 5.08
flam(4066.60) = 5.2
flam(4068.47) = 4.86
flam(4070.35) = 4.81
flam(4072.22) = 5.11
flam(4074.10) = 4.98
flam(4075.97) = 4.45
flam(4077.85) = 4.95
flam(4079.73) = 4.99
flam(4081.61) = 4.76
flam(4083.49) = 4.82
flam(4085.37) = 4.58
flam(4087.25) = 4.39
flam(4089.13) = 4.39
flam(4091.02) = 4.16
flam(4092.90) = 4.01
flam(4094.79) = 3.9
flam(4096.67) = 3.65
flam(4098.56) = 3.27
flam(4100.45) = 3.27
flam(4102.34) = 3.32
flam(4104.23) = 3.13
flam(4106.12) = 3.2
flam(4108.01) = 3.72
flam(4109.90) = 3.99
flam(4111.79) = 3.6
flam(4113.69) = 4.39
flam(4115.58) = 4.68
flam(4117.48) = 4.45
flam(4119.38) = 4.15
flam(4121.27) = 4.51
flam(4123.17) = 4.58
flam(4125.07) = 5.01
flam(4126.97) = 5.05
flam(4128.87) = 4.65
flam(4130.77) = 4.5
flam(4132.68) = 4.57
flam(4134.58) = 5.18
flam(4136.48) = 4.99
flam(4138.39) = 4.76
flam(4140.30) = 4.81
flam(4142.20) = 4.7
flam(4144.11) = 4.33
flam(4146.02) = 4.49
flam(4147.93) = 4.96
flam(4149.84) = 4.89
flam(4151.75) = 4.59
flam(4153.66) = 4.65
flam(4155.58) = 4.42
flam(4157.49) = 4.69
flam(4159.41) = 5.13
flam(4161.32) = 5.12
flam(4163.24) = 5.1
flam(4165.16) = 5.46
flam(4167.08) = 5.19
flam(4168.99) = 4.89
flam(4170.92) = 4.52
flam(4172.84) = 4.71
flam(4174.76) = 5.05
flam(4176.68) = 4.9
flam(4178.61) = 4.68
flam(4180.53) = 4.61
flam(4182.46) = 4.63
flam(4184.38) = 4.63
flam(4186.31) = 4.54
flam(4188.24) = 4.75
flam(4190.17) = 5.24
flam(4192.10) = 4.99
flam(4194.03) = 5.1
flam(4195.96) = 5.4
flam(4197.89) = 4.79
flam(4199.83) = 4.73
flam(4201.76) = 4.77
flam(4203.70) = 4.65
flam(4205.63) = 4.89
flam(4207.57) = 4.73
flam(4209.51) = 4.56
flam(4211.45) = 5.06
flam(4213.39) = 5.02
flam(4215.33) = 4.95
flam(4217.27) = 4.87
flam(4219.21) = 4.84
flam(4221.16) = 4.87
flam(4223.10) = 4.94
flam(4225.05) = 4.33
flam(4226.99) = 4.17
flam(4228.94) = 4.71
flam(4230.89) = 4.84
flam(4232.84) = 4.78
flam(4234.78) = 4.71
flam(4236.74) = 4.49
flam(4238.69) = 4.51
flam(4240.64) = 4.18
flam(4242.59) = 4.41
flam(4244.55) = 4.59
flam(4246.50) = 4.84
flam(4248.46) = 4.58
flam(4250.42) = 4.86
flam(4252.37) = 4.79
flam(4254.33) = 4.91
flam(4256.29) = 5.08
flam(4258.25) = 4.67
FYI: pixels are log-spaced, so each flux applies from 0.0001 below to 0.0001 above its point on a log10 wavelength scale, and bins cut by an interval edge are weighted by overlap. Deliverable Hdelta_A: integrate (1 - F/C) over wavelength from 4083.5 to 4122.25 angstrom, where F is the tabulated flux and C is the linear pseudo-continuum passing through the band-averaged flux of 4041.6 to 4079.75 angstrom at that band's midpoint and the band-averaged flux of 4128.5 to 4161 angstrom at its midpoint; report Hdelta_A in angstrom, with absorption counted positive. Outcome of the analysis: 7.26 angstrom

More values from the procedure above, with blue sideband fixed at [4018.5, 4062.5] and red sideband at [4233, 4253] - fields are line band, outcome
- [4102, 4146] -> 4.71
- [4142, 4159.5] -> 0.63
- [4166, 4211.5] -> -0.87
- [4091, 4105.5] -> 4.17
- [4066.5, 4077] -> 0.34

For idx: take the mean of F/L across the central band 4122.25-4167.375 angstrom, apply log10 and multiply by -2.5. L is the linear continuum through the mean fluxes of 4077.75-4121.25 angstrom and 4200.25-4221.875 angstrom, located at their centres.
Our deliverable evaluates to -0.10 mag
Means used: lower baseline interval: 4.07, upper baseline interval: 4.83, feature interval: 4.82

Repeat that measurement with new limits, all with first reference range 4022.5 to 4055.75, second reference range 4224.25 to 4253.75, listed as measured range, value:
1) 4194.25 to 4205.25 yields -0.05 mag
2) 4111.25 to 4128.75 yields 0.08 mag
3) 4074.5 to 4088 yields 0.05 mag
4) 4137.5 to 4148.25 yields 0.04 mag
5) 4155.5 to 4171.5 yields -0.05 mag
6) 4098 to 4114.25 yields 0.36 mag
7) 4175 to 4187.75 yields 0.01 mag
